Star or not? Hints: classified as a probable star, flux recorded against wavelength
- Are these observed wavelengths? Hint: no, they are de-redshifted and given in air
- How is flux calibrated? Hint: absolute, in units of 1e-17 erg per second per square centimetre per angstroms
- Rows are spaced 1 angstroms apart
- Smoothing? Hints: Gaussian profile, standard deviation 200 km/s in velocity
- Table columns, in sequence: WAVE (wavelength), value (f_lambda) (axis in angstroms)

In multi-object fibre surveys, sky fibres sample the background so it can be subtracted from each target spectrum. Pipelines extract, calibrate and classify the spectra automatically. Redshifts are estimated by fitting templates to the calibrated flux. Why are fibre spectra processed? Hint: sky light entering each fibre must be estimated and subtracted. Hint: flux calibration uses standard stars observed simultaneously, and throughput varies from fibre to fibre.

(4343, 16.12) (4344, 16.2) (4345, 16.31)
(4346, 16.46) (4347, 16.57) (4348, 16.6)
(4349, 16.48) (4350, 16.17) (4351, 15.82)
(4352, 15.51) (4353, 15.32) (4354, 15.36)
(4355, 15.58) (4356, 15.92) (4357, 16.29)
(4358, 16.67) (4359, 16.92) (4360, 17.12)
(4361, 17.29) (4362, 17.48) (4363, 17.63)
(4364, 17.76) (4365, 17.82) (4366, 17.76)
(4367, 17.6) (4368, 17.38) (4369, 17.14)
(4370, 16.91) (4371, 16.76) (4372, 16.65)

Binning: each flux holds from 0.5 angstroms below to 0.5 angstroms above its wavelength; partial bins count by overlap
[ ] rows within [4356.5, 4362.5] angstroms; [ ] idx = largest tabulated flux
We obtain 17.48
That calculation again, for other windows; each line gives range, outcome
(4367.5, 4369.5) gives 17.38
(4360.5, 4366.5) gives 17.82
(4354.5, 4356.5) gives 15.92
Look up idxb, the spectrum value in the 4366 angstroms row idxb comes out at 17.76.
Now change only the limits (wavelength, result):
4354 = 15.36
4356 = 15.92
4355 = 15.58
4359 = 16.92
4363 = 17.63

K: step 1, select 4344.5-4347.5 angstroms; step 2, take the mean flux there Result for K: 16.4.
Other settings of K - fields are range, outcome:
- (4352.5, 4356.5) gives 15.5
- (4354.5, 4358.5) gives 16.1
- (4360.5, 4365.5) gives 17.6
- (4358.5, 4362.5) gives 17.2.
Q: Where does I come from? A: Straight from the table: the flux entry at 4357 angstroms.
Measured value 16.29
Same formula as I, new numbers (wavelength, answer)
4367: 17.6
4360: 17.12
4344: 16.2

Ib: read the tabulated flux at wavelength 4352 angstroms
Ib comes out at 15.51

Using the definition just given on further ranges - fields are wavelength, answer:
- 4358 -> 16.67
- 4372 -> 16.65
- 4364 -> 17.76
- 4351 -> 15.82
